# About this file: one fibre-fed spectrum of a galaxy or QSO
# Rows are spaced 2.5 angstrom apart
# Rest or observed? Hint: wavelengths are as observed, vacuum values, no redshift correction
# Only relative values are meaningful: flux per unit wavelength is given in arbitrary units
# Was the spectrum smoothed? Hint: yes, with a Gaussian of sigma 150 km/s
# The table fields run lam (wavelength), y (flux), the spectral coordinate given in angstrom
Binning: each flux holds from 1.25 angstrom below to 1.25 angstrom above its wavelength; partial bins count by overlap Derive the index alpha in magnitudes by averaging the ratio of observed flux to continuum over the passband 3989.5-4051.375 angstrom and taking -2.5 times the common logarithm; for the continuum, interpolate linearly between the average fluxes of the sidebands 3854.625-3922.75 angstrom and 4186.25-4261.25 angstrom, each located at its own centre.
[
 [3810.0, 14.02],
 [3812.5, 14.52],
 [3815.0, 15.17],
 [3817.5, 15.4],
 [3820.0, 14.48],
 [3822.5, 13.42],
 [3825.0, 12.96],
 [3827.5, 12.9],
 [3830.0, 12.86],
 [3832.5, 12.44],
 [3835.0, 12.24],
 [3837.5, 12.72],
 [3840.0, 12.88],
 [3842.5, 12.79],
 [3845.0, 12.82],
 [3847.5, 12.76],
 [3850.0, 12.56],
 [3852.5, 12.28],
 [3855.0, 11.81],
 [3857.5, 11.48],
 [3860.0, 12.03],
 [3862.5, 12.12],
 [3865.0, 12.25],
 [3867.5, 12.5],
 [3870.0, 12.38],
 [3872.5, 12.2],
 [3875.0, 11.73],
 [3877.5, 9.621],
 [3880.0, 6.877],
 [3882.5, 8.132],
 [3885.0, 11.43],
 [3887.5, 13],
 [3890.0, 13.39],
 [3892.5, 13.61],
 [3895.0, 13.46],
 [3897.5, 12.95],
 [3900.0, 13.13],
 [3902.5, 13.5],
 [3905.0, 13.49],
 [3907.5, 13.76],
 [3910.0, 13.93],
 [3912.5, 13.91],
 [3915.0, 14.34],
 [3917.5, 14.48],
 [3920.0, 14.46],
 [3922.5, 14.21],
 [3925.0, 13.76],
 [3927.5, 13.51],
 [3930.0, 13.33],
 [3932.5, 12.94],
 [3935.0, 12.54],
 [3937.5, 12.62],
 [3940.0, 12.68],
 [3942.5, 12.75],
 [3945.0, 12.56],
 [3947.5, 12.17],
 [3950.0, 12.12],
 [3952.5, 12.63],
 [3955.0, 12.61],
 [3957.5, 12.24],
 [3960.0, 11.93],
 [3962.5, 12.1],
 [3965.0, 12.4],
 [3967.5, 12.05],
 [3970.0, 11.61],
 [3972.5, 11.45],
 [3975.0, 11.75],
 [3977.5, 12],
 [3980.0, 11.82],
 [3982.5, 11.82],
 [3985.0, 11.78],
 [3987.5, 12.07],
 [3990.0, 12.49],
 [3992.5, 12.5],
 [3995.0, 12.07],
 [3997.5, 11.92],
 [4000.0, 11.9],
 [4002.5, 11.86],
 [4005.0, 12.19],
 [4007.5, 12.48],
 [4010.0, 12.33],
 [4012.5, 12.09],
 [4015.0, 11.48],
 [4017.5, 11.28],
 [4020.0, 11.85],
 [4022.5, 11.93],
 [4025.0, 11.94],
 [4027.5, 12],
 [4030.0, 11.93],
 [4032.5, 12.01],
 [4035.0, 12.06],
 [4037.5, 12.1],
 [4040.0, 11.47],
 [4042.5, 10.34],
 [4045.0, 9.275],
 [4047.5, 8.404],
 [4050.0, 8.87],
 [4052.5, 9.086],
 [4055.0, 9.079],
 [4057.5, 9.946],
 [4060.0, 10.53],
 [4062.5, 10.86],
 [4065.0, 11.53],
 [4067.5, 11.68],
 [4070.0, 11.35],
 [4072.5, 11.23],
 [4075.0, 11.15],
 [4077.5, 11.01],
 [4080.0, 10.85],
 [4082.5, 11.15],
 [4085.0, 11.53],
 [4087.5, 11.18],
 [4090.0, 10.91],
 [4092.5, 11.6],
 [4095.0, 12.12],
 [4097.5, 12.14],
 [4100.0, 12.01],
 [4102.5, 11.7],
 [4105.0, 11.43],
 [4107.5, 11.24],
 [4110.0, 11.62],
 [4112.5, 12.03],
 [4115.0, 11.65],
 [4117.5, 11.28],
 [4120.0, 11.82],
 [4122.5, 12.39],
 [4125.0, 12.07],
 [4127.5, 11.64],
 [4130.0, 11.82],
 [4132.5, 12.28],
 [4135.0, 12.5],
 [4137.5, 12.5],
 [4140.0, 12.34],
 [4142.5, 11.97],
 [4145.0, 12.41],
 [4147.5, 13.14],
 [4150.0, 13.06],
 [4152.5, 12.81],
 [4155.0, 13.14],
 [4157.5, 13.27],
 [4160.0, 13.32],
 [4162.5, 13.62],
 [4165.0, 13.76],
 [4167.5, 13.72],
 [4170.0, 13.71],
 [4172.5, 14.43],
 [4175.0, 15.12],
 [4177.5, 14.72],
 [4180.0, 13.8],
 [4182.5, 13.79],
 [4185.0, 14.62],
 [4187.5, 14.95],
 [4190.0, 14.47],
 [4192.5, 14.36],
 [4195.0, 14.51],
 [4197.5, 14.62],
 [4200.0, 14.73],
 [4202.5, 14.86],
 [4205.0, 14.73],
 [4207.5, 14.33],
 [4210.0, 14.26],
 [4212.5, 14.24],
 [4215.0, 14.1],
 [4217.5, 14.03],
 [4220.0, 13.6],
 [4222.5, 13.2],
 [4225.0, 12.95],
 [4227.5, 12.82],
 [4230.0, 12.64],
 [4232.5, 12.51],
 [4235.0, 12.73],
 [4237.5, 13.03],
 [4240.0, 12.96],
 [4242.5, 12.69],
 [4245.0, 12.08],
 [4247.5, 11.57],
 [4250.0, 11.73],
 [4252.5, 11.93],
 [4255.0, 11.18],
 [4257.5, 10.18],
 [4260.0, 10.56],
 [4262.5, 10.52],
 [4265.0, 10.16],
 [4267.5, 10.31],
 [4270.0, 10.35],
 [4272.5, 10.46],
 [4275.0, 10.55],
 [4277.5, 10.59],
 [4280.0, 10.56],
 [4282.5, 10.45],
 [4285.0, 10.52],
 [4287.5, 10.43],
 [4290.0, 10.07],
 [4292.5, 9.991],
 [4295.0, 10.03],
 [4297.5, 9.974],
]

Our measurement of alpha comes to 0.11 mag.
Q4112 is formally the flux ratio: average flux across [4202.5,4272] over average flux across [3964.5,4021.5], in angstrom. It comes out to 1.04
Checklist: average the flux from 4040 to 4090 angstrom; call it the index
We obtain 10.5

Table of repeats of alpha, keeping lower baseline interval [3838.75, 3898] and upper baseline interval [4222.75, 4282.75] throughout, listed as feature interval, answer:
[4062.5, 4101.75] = 0.028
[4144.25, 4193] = -0.188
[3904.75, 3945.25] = -0.139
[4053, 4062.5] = 0.182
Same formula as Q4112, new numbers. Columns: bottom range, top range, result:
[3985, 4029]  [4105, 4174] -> 1.05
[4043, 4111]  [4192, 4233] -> 1.28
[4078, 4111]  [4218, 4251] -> 1.11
